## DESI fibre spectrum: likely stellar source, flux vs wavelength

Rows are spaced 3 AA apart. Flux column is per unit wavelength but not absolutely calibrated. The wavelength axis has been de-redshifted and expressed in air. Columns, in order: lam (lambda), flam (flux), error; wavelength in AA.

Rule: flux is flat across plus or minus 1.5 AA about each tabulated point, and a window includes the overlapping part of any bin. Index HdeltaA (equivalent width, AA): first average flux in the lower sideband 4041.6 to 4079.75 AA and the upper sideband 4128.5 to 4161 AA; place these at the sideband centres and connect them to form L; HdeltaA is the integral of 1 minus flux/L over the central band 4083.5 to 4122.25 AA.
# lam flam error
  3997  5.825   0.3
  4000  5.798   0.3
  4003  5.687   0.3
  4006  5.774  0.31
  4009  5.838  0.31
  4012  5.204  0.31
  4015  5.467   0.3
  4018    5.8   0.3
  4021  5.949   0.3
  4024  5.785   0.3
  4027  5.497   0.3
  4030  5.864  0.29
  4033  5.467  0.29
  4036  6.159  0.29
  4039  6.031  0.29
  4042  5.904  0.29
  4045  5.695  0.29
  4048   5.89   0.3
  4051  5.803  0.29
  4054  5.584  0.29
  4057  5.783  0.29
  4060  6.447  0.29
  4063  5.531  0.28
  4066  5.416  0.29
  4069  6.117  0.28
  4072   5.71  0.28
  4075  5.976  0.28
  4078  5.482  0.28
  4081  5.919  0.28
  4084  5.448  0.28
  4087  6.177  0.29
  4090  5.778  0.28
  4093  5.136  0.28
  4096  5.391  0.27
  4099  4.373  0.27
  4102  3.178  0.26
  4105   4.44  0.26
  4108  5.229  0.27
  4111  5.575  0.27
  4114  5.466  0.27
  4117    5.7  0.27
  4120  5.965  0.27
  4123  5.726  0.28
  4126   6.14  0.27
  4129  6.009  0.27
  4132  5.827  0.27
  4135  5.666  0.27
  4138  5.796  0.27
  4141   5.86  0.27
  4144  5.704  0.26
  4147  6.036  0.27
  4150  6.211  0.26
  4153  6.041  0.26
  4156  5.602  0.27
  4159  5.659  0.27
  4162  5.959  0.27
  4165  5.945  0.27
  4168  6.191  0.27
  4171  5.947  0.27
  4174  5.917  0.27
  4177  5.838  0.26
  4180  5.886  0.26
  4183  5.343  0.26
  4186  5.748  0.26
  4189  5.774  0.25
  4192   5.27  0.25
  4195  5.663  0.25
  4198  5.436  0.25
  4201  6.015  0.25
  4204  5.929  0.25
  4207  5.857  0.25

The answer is 4.0 AA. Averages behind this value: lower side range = 5.79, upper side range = 5.85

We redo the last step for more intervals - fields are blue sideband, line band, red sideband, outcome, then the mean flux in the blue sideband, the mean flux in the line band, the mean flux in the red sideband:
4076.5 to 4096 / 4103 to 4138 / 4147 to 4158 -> 1.3 AA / 5.64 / 5.59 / 5.95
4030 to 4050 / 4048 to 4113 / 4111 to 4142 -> 4.1 AA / 5.86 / 5.46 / 5.8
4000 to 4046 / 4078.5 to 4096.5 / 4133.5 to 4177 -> 0.5 AA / 5.74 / 5.65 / 5.89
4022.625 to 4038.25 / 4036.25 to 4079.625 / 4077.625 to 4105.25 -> -2.6 AA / 5.77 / 5.82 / 5.15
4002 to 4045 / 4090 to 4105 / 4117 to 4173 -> 3.1 AA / 5.74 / 4.64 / 5.9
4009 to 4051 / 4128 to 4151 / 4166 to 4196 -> -0.5 AA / 5.75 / 5.88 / 5.76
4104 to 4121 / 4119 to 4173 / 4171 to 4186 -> -3.1 AA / 5.41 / 5.9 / 5.77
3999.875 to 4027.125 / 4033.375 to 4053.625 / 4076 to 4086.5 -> -0.7 AA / 5.68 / 5.87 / 5.69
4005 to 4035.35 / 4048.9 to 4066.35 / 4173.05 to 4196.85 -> -0.3 AA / 5.68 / 5.79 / 5.67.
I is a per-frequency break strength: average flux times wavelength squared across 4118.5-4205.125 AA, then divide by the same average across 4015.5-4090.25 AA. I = 1.06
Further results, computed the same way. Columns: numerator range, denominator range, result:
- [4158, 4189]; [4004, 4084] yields 1.08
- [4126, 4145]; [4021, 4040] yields 1.06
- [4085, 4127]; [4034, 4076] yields 0.93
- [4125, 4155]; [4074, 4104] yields 1.15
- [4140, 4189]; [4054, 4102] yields 1.10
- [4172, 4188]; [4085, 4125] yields 1.14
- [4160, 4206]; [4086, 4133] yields 1.12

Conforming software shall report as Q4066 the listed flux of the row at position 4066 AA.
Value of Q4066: 5.416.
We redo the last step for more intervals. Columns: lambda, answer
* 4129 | 6.009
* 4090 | 5.778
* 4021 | 5.949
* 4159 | 5.659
